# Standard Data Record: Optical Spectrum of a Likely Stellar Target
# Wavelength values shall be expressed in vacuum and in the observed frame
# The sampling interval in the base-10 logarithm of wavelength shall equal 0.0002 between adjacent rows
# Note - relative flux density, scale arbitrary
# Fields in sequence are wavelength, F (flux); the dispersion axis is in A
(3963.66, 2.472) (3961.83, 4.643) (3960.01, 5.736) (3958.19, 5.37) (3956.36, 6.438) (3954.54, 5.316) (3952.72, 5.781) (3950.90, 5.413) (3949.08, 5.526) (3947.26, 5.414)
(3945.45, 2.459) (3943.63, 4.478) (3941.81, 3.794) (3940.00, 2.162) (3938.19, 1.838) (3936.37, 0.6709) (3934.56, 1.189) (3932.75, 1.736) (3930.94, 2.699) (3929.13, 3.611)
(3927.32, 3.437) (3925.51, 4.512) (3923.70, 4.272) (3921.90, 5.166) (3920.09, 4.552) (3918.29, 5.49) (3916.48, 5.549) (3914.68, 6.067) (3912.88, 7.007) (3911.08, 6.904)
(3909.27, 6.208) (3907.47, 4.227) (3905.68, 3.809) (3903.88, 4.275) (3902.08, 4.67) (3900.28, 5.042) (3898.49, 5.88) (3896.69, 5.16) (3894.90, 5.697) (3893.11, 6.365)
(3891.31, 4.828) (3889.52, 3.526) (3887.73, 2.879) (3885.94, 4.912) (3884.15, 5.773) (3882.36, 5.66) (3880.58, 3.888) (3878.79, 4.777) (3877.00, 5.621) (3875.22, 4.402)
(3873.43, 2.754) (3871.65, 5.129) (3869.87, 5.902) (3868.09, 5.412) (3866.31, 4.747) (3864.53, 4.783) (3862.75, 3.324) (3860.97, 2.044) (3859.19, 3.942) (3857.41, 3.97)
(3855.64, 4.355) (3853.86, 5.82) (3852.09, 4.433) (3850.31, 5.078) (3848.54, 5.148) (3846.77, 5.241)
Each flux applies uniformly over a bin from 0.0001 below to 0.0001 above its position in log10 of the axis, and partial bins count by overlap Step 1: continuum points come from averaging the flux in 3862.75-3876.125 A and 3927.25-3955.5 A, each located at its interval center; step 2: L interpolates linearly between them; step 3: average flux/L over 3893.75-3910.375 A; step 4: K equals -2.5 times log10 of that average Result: -0.22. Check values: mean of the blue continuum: 4.64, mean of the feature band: 5.04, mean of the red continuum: 3.48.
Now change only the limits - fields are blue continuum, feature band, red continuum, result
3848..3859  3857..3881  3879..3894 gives 0.09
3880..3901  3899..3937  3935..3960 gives 0.06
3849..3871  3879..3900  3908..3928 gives 0.00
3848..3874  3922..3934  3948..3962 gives 0.46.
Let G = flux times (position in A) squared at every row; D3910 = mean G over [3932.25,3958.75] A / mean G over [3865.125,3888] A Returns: 0.83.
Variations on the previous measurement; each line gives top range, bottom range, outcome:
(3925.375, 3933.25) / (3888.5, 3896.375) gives 0.63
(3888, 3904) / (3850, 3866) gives 1.22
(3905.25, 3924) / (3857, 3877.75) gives 1.29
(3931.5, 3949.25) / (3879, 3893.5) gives 0.62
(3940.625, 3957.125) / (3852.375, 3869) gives 1.20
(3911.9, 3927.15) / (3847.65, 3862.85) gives 1.27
